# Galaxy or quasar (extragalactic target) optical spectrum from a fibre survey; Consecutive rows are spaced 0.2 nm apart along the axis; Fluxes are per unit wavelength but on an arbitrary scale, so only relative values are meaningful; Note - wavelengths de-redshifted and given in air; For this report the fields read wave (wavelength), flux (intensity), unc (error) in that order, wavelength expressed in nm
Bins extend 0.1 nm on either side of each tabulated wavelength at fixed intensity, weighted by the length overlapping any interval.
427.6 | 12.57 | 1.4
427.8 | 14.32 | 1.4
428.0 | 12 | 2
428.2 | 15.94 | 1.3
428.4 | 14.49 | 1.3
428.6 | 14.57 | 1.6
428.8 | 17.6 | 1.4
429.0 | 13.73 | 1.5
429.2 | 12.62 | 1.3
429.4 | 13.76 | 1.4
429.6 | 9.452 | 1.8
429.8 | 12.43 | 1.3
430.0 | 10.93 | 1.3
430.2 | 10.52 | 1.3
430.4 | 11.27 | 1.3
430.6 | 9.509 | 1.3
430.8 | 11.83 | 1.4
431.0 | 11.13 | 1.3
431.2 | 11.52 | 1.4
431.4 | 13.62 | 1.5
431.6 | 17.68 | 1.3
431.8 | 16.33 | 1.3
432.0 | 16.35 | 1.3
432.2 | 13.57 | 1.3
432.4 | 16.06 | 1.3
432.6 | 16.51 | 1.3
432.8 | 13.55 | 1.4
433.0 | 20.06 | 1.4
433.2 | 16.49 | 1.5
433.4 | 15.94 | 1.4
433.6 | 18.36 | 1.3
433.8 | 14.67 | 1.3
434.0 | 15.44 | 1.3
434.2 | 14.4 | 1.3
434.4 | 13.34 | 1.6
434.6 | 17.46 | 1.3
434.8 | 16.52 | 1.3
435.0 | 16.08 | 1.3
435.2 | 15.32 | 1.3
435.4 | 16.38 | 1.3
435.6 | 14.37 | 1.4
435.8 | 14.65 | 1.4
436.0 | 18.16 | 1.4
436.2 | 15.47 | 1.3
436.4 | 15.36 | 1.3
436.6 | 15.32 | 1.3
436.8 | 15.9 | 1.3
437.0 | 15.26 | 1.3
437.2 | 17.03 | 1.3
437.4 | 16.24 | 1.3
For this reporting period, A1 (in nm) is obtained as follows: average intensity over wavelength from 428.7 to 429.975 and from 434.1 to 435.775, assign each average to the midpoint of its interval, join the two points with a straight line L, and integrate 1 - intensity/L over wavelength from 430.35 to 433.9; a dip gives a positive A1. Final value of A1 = -0.10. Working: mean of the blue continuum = 13.1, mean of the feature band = 14.7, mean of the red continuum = 15.4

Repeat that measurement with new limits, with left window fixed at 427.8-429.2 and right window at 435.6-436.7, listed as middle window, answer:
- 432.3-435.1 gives -0.14 nm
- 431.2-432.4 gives -0.02 nm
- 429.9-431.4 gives 0.38 nm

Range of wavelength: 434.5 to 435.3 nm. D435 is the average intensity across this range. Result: 16.3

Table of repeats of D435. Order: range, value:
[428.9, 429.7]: 12.4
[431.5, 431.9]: 17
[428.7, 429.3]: 14.7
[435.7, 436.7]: 15.8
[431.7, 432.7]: 15.8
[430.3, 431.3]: 11.1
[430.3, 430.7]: 10.4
